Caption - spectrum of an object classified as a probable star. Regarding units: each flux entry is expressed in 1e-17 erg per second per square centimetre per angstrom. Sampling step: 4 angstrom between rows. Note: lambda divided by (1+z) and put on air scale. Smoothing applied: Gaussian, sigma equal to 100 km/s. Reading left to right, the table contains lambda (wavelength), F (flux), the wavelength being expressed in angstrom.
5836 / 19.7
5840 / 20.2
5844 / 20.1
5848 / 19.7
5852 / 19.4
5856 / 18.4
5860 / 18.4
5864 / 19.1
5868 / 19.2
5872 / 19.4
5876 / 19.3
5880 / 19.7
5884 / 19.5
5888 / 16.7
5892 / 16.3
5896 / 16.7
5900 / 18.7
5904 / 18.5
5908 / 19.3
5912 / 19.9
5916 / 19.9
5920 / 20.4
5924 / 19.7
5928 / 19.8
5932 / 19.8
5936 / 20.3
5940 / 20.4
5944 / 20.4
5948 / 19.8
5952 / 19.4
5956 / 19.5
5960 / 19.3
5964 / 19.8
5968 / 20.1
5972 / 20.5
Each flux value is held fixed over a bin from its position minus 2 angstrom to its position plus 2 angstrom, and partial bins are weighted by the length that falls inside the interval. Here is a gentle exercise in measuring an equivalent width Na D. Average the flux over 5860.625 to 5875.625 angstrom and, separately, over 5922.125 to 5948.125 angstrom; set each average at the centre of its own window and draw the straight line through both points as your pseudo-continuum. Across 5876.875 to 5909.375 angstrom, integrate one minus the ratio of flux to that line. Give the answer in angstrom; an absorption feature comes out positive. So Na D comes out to 2.2 angstrom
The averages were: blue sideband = 19.2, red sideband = 20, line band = 18.2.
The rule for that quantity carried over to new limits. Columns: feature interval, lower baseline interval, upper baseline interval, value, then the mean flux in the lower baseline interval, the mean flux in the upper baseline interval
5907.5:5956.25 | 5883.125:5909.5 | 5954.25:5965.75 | -3.0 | 17.9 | 19.5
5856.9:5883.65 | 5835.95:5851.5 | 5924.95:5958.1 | 1.0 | 19.9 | 19.9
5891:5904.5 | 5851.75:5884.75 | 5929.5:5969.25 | 1.3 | 19.1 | 19.9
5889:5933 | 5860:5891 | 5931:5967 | 1.0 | 18.9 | 19.9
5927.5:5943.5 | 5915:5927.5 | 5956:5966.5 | -0.2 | 20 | 19.6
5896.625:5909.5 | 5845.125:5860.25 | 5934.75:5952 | 0.7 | 19.1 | 20.1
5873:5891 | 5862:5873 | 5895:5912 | 0.3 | 19.2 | 18.6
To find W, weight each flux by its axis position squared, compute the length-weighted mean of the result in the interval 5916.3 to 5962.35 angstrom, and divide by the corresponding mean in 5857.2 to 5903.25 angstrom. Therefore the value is 1.10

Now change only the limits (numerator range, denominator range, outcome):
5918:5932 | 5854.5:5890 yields 1.08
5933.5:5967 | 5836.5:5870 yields 1.06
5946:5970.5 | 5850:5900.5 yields 1.09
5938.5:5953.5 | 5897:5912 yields 1.08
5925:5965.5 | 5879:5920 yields 1.08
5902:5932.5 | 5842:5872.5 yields 1.04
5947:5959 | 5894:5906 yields 1.11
